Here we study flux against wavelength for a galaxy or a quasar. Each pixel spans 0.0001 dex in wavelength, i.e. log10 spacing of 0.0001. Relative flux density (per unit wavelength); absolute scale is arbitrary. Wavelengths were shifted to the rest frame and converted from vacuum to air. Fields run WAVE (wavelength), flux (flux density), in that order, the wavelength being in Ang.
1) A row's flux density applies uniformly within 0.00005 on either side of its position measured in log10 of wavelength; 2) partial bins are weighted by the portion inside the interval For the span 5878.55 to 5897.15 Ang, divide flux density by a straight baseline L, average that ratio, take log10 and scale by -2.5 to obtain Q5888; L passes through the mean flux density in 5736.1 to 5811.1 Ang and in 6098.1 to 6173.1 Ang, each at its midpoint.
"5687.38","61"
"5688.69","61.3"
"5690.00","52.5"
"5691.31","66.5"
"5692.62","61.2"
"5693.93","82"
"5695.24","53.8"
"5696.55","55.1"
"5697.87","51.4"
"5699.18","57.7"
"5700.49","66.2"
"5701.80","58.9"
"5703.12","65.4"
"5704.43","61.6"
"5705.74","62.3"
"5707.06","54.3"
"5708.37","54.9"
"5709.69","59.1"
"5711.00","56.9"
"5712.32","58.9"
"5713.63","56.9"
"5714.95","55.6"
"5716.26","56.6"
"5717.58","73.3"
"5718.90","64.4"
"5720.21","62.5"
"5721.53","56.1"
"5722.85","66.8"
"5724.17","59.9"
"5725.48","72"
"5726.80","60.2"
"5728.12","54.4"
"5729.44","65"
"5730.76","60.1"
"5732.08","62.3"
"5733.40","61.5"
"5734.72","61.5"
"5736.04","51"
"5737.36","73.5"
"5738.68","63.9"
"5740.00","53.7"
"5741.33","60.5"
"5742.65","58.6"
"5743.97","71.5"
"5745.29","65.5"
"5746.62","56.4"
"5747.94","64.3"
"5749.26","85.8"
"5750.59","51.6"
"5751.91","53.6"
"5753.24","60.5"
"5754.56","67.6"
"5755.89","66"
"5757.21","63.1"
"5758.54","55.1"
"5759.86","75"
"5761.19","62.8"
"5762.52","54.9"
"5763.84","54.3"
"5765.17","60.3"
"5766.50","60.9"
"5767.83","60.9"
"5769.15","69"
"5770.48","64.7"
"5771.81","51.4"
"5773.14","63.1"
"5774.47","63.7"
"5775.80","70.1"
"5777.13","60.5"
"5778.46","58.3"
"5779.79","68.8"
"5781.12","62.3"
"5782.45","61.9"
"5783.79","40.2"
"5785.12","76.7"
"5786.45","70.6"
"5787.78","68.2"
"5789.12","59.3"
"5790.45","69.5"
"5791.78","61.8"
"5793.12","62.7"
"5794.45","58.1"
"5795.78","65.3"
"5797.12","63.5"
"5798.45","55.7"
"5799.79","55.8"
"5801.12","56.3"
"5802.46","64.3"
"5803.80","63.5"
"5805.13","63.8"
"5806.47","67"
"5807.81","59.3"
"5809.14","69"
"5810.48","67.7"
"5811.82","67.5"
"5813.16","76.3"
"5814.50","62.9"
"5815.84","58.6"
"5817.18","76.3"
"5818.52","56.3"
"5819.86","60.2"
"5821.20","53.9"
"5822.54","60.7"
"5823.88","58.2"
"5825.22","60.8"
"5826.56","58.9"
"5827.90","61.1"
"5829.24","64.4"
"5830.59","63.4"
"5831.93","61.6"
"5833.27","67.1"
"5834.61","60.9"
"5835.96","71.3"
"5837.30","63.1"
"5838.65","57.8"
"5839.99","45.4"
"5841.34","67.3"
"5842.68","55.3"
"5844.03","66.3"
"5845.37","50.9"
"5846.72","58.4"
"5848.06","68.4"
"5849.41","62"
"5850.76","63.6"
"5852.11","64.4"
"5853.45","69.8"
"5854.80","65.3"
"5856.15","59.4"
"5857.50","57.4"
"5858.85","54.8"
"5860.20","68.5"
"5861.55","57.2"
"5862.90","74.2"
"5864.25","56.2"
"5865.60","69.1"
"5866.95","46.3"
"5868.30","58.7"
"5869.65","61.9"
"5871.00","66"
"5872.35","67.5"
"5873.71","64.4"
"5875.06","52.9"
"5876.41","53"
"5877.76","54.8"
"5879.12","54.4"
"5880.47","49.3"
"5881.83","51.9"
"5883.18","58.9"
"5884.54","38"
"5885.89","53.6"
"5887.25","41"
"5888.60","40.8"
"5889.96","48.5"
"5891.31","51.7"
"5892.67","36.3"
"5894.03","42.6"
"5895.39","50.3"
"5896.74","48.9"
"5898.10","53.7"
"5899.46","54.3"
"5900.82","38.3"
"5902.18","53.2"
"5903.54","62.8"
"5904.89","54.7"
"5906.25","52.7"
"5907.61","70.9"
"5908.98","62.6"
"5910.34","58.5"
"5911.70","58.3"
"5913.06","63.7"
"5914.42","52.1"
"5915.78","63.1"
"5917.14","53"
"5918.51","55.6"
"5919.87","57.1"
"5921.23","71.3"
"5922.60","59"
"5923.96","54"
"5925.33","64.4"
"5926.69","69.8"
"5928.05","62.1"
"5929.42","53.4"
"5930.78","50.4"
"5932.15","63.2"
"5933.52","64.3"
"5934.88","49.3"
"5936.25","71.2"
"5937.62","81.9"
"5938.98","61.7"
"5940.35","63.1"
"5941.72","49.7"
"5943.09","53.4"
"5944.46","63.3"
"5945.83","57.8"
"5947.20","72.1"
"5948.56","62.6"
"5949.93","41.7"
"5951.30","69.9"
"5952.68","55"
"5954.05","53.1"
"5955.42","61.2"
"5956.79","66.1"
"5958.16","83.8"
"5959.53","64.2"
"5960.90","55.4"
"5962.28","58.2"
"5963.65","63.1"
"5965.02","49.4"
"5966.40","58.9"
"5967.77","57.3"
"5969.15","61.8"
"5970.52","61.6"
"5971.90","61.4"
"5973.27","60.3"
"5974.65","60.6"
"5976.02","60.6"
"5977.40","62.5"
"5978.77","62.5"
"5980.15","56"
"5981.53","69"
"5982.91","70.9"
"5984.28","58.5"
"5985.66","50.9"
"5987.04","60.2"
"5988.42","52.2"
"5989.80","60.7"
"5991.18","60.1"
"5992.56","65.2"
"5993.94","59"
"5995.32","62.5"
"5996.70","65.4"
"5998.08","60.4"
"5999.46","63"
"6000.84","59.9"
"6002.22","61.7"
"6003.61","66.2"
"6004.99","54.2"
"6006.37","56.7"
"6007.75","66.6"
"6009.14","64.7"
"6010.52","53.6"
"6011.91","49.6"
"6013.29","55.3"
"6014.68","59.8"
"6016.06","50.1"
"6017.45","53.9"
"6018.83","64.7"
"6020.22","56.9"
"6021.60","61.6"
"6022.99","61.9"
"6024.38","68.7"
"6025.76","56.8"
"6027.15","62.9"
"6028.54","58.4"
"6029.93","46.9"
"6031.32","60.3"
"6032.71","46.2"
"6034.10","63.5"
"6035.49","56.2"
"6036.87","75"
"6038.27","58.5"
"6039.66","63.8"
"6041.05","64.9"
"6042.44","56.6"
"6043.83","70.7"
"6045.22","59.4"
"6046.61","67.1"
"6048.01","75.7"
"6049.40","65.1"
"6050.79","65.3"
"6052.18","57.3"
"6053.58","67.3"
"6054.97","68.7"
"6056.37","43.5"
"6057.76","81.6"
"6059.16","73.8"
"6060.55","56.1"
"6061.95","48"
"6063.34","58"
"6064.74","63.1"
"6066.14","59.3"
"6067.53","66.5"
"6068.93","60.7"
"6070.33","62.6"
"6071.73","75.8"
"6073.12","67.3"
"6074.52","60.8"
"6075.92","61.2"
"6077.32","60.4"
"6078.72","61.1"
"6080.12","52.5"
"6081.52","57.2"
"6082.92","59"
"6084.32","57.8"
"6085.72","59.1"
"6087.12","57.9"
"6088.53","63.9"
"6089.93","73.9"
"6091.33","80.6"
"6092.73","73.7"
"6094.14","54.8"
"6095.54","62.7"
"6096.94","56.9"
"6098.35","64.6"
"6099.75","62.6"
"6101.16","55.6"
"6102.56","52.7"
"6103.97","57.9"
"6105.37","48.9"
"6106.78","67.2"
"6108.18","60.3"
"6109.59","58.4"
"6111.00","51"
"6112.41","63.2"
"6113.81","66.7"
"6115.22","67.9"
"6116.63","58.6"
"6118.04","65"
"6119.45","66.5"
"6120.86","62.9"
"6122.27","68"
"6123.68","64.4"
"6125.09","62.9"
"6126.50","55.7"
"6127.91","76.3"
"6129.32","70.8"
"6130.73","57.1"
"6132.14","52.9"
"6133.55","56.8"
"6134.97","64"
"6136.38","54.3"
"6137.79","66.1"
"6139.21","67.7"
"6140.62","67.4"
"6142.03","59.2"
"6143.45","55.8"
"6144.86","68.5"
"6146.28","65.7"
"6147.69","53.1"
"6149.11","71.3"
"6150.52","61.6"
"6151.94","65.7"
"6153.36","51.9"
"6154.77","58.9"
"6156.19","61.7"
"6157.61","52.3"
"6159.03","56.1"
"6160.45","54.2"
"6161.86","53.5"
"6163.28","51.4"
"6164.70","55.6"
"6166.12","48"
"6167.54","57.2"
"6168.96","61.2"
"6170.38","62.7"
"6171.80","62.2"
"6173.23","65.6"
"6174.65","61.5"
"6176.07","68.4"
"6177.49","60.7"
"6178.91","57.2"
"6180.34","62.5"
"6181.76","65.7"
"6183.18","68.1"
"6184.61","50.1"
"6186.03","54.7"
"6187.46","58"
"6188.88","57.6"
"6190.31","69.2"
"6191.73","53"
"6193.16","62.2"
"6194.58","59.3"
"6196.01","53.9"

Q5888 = 0.29 mag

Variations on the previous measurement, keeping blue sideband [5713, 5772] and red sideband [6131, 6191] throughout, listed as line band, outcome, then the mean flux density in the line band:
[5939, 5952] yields 0.03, 59.4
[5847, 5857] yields -0.05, 64.3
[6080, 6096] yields -0.05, 63.1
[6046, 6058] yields -0.08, 65.1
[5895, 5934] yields 0.06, 57.8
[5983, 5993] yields 0.03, 58.8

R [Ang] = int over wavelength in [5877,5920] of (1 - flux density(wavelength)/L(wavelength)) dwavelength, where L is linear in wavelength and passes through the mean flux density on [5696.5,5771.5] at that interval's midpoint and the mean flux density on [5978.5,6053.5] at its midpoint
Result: 5.9 Ang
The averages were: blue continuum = 61.4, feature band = 52.6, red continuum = 60.7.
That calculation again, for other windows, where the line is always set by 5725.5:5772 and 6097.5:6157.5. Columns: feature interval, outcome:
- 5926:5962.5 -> 0.18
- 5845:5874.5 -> -0.12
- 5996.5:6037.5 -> 1.58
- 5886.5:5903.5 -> 4.00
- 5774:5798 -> -0.54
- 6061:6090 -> 0.31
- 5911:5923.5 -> 0.53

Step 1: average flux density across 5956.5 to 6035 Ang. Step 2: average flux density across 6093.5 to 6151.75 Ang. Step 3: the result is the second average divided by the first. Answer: 1.03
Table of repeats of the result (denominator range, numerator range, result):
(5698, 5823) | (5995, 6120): 0.99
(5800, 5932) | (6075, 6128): 1.05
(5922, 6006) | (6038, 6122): 1.03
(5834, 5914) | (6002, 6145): 1.08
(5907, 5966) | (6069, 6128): 1.02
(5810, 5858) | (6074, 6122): 0.98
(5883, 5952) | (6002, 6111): 1.08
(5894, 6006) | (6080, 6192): 1.02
